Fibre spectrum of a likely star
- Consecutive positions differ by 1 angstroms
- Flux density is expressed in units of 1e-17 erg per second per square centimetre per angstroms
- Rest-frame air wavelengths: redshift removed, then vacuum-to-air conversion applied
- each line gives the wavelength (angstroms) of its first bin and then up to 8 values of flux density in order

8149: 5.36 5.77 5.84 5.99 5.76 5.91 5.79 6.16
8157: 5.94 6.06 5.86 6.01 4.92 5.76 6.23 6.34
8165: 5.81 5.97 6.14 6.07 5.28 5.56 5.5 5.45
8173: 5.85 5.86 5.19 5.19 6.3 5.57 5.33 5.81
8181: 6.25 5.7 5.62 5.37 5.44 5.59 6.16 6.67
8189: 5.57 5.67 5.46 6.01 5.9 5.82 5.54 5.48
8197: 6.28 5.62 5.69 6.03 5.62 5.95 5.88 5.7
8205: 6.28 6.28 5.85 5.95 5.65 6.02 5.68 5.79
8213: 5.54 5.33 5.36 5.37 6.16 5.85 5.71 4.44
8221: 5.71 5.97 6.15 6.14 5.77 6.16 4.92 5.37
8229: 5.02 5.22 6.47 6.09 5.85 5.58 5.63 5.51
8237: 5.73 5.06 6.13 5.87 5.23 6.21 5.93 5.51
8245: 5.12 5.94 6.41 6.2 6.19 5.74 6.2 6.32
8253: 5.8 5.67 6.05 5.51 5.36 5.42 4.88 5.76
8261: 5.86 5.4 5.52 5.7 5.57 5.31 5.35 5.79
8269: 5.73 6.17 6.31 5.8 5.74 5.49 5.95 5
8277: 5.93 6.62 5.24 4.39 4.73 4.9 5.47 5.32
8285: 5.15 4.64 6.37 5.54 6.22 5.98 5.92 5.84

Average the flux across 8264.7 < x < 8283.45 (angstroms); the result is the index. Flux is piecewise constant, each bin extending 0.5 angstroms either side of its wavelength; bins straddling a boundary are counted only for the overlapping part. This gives 5.55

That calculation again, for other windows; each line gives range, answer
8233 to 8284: 5.66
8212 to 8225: 5.65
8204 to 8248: 5.73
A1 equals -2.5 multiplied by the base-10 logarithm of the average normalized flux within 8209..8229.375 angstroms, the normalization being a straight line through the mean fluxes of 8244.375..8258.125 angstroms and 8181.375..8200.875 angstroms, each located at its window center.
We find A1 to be 0.035 mag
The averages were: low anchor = 5.77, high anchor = 5.86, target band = 5.63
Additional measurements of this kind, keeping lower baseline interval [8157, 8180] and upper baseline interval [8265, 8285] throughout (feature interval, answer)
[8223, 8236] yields -0.01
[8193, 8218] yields -0.02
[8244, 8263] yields -0.03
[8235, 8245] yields -0.01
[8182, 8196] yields -0.01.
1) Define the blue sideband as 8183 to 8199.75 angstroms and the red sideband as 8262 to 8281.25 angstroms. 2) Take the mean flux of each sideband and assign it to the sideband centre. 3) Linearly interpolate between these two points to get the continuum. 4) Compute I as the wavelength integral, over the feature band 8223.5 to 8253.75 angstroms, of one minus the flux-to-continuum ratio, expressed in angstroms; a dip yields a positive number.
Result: -0.6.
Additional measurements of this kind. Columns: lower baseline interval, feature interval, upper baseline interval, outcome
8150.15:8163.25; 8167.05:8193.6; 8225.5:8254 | 0.52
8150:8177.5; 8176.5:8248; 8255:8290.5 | -0.71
